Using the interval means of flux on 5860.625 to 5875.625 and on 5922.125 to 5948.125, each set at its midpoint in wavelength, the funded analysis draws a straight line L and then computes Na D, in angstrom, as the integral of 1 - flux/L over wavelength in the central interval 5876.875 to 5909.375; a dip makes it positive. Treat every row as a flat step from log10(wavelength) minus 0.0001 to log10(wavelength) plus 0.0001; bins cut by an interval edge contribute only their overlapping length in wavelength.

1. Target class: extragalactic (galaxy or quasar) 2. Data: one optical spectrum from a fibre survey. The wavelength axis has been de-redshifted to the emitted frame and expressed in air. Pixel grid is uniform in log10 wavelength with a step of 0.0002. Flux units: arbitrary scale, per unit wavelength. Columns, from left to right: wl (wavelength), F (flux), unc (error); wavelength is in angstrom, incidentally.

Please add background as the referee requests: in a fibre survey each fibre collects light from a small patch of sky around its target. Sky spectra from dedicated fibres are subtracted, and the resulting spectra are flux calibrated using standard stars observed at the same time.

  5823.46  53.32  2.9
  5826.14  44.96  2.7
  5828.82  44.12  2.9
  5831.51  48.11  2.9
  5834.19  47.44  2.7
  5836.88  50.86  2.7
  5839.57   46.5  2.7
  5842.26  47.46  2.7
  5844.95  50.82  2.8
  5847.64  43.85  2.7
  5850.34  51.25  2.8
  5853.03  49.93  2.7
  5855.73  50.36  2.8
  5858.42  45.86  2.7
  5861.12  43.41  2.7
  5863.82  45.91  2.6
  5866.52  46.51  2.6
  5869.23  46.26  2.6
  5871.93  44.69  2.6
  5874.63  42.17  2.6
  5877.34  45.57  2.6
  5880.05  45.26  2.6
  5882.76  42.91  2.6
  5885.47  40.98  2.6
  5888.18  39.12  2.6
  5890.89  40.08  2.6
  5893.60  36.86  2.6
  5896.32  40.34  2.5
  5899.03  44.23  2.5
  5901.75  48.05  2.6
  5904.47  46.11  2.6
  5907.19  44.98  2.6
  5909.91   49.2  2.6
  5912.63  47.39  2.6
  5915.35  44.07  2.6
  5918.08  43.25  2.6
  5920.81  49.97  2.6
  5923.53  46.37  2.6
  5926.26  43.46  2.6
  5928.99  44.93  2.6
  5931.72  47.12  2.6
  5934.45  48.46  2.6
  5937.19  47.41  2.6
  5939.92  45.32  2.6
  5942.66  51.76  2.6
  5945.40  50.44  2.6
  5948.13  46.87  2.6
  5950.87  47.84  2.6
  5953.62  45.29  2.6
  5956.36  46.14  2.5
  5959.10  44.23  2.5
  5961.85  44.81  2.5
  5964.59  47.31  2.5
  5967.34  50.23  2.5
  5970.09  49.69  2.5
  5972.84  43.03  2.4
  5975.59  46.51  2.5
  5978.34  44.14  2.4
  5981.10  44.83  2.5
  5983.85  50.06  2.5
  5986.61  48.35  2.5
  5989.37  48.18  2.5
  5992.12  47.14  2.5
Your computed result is 2.0 angstrom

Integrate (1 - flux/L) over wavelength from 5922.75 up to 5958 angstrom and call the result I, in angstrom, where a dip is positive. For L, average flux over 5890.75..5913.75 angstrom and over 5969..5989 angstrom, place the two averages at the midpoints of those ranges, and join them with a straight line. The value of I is -1.2 angstrom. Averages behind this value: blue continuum 44.3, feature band 47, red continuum 46.7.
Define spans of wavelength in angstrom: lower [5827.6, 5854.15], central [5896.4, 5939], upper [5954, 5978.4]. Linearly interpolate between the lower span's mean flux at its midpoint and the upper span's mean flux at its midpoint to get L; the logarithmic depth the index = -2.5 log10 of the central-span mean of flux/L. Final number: 0.02 mag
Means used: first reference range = 48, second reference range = 46.3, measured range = 46.2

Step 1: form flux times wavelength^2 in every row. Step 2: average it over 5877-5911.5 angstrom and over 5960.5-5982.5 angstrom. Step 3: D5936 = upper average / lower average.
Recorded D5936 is 1.10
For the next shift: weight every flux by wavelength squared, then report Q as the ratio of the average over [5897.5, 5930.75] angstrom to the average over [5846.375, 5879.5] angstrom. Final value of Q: 1.01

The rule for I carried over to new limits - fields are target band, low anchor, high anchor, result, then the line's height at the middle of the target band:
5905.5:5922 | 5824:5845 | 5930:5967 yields 0.31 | 47.3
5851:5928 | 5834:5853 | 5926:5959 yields 4.85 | 47.8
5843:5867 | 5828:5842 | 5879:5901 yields -1.21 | 45.3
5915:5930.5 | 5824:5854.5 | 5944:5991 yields 0.60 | 47.3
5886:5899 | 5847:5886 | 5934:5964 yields 1.82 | 46.2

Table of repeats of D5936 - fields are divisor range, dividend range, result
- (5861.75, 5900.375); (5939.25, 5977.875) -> 1.13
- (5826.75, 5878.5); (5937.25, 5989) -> 1.04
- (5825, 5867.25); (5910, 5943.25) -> 1.01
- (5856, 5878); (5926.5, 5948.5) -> 1.08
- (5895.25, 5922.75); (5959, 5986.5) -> 1.04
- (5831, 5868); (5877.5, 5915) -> 0.93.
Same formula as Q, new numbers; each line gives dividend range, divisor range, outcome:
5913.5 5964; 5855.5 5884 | 1.06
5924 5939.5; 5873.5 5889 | 1.10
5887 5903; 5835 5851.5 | 0.87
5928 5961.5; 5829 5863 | 1.02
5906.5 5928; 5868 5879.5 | 1.05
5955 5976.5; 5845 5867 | 1.02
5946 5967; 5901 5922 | 1.01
